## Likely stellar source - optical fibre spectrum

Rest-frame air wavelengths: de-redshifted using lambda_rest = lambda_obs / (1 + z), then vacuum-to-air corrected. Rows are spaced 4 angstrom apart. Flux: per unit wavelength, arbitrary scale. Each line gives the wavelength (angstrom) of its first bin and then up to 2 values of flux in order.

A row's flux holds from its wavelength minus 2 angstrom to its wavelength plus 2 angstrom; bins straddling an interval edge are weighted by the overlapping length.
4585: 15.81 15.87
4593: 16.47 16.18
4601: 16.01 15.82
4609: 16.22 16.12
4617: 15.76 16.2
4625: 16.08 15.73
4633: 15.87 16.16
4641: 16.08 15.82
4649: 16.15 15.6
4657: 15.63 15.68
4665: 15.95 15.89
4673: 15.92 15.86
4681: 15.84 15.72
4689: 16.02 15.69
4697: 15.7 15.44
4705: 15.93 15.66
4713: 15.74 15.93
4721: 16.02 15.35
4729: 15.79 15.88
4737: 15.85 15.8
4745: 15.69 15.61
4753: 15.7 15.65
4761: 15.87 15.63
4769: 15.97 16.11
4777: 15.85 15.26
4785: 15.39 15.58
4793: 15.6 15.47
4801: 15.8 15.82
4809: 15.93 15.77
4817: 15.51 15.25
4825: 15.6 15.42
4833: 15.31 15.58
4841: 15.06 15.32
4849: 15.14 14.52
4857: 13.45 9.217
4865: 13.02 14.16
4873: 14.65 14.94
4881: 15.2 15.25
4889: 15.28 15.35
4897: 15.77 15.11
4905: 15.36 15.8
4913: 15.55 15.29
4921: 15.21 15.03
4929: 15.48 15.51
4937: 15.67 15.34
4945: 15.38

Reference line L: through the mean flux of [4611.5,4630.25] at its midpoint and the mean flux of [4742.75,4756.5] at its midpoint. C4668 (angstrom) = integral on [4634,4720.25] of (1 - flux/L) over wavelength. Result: 0.1 angstrom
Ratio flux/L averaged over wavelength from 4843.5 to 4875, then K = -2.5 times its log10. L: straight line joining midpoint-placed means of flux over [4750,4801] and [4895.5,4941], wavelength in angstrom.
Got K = 0.14 mag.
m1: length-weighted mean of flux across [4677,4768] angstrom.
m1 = 15.8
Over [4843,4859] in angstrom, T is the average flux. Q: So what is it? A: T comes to 14.6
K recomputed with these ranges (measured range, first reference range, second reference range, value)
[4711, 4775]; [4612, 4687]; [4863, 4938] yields -0.01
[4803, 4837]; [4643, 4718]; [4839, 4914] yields -0.04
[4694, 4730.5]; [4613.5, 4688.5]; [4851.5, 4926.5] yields -0.01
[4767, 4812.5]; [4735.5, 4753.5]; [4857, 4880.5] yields -0.06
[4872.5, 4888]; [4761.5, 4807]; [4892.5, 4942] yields 0.03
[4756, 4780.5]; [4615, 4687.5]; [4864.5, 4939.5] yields -0.02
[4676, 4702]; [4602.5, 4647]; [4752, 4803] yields 0.01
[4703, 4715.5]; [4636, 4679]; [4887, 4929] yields 0.00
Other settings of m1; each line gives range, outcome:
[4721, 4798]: 15.7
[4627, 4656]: 15.9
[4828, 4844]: 15.3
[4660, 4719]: 15.8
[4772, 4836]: 15.6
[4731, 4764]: 15.8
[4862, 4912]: 14.9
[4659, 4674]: 15.9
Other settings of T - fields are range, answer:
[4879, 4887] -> 15.2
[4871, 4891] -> 15.1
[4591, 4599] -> 16.3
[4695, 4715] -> 15.7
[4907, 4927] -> 15.4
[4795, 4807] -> 15.7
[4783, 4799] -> 15.5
